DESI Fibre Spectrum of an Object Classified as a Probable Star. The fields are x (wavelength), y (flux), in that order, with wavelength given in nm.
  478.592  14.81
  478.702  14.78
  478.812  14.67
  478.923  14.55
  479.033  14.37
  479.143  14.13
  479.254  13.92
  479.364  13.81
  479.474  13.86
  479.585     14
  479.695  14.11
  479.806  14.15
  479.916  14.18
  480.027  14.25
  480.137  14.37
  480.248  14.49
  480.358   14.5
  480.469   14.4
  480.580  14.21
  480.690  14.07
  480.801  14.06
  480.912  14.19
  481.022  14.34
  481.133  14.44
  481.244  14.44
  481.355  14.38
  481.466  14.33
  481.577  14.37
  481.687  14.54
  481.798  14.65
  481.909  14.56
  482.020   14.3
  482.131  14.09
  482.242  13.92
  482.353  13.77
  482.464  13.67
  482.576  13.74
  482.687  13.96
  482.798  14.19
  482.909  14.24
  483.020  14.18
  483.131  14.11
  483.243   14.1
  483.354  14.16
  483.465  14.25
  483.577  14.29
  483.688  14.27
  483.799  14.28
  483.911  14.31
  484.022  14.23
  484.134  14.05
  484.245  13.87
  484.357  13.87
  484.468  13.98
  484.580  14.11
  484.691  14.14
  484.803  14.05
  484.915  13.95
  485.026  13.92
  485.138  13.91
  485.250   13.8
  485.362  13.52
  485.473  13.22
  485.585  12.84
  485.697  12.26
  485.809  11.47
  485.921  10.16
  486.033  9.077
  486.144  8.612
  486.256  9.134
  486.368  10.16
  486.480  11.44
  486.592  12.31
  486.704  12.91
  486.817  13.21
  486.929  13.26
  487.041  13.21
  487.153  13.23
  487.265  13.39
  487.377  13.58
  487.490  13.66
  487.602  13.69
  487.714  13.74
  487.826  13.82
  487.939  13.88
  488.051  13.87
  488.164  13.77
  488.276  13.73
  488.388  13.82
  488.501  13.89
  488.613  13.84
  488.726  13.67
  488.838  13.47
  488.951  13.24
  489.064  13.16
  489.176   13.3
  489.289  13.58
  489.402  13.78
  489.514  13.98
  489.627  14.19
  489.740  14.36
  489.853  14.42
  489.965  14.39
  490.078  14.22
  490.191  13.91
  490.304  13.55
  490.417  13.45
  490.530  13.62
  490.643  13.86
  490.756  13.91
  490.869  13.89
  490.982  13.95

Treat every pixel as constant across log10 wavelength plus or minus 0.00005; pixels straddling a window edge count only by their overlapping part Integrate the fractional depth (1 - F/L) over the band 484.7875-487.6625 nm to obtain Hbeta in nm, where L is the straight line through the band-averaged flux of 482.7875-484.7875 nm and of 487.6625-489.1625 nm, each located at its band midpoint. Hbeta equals 0.30 nm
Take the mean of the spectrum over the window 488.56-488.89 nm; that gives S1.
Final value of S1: 13.7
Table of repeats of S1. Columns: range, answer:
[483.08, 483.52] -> 14.2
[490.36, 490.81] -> 13.7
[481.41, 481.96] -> 14.5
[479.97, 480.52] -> 14.4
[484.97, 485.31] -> 13.9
